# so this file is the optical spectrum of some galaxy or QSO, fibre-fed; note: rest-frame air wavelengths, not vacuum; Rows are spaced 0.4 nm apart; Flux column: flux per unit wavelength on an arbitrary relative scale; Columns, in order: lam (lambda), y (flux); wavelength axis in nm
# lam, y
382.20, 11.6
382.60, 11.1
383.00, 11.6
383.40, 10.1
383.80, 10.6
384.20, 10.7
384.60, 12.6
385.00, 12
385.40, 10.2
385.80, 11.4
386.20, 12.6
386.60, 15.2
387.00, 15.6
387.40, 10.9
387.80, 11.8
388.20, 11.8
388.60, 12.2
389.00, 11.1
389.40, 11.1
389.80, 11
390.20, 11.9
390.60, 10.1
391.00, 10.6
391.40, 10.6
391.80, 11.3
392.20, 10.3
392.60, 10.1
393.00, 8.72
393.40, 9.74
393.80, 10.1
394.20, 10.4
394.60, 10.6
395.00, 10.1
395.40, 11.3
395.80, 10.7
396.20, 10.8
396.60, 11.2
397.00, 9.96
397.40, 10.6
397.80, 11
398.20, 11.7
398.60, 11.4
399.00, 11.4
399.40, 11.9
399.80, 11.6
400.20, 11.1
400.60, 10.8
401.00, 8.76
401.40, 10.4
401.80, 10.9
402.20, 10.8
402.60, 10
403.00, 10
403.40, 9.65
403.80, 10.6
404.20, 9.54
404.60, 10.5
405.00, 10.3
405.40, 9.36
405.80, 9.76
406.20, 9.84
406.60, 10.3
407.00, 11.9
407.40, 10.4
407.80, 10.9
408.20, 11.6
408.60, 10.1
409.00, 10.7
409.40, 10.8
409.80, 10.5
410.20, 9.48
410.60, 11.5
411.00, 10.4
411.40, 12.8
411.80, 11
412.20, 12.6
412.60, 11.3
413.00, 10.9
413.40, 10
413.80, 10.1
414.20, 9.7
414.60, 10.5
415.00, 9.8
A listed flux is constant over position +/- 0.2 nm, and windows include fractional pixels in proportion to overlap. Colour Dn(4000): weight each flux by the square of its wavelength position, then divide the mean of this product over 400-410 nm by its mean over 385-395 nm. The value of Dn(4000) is 1.00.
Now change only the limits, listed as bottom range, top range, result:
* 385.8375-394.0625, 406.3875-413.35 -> 1.07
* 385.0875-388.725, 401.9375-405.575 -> 0.89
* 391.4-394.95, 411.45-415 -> 1.17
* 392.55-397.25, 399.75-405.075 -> 1.04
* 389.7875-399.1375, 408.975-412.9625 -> 1.13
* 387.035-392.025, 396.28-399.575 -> 1.02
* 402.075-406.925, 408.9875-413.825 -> 1.12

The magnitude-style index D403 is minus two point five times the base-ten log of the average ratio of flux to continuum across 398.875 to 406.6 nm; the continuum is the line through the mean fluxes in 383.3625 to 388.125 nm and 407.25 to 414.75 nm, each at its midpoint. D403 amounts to 0.085 mag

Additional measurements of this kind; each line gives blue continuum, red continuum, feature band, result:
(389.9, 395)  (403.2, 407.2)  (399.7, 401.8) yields -0.03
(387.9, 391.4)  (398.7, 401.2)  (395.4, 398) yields 0.03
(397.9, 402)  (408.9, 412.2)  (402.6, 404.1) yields 0.10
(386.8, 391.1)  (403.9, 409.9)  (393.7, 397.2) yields 0.06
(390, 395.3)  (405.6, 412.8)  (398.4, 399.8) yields -0.10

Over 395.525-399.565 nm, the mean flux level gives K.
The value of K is 11.1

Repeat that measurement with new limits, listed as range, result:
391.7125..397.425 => 10.4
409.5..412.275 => 11.1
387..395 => 10.9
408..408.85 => 10.8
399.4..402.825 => 10.6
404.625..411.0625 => 10.5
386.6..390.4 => 12.1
